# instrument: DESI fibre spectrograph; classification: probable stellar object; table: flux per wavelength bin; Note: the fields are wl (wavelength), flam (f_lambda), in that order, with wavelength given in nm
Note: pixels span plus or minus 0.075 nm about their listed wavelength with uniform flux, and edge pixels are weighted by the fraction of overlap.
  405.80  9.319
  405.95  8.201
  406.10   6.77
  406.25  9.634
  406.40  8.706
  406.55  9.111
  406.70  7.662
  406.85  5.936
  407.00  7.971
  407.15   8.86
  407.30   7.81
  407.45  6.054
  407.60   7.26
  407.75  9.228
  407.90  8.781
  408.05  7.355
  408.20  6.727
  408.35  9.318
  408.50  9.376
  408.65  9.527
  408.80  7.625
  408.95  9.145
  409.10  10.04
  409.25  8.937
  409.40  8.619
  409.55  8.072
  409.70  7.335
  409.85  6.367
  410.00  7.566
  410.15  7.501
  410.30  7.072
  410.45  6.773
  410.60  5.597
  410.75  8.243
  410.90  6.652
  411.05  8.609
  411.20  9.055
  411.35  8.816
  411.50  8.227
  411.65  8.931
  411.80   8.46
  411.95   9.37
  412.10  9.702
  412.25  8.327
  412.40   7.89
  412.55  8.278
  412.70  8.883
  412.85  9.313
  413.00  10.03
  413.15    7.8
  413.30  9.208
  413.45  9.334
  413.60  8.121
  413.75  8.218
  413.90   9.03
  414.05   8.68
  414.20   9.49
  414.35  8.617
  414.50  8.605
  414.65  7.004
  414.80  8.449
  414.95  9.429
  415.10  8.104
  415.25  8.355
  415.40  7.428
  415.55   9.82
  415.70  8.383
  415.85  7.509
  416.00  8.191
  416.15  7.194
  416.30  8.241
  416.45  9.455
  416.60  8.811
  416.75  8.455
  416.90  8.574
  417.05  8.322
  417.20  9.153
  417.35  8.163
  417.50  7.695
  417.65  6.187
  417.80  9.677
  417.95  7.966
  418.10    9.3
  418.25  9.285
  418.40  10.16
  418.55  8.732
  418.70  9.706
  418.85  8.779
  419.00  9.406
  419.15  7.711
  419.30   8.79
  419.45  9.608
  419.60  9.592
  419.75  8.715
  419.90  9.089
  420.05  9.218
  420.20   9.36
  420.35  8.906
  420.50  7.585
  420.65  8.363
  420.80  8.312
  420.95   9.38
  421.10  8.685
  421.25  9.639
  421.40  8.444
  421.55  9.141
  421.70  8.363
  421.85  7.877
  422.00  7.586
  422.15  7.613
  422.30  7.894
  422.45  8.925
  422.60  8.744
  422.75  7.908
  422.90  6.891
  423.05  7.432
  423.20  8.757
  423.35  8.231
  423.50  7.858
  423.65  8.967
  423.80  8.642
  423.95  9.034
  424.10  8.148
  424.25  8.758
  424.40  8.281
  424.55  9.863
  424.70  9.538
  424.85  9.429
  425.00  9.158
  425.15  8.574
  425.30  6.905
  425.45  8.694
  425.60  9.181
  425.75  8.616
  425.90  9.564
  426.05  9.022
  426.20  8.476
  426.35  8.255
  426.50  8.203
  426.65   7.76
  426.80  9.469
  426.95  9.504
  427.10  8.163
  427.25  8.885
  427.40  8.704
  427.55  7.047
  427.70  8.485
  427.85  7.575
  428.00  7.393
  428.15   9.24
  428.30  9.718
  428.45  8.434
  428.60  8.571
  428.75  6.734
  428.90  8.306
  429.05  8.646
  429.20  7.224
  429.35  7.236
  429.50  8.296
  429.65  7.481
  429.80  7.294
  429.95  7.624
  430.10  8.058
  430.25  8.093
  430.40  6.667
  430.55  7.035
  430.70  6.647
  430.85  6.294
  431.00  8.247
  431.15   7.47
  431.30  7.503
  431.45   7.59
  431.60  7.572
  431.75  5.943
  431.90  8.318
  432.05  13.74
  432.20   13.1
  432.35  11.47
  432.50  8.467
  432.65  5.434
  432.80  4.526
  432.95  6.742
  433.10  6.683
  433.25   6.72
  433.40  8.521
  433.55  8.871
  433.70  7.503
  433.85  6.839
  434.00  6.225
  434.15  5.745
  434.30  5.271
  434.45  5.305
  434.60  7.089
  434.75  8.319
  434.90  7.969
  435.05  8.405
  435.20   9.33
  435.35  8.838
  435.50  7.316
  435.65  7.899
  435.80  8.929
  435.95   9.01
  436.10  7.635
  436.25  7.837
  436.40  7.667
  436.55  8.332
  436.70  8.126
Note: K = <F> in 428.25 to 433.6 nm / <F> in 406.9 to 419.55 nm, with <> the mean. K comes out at 0.94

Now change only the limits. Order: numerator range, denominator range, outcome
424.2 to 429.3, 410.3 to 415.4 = 1.01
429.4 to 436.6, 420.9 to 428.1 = 0.91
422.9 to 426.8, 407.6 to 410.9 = 1.07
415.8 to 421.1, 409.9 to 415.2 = 1.04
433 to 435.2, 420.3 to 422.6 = 0.85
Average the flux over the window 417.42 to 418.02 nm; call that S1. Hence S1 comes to 7.88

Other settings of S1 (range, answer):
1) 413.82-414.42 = 8.95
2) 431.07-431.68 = 7.53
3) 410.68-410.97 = 7.45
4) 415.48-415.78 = 9.06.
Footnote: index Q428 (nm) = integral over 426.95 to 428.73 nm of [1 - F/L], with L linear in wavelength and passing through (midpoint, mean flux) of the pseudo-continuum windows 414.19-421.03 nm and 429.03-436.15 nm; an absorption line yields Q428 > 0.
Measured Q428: -0.08 nm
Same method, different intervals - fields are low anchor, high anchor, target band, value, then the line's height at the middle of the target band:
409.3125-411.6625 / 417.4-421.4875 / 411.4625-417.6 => -0.28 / 8.2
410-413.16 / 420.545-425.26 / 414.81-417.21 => -0.03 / 8.36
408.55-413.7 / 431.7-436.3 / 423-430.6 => -0.30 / 8.03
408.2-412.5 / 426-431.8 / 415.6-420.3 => -0.35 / 8.1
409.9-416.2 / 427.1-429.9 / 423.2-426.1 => -0.22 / 8.14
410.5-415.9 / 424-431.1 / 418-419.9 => -0.17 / 8.4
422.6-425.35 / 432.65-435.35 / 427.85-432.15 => -0.17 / 7.63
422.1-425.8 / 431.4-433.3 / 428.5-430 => 0.10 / 8.31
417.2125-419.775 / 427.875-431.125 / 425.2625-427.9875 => -0.15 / 8.04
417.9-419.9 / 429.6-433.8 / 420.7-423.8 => 0.15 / 8.75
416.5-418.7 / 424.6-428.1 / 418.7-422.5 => -0.03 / 8.62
